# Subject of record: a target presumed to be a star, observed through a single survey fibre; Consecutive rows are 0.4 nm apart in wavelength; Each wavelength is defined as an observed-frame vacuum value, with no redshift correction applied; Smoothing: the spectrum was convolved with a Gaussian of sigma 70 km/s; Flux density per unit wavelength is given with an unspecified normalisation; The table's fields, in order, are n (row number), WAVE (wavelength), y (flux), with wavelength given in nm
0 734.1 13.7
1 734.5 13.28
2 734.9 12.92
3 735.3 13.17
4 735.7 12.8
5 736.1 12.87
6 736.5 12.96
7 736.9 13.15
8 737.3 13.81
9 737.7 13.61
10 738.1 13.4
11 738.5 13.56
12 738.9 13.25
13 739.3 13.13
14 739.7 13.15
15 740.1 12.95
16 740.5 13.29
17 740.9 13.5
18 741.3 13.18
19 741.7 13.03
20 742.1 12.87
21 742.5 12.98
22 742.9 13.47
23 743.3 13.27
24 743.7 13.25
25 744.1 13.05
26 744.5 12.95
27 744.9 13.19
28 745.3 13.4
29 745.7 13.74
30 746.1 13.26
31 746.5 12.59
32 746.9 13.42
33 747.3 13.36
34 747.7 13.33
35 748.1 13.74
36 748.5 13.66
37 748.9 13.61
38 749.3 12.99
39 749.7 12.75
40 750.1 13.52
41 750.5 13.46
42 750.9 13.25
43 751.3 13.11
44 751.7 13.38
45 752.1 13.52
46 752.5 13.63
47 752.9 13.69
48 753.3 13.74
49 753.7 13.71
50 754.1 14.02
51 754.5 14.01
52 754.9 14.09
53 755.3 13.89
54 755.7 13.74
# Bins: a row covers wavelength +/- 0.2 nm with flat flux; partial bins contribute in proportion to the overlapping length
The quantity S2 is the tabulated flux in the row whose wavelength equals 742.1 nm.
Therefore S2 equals 12.87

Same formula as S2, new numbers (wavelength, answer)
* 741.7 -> 13.03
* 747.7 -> 13.33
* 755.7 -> 13.74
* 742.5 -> 12.98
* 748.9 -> 13.61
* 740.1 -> 12.95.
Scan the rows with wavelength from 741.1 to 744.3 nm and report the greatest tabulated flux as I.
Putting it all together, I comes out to 13.47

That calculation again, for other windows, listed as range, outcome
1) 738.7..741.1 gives 13.5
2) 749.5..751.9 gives 13.52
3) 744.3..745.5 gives 13.4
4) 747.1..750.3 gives 13.74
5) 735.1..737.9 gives 13.81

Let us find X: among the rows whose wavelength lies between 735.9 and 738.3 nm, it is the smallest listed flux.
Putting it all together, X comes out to 12.87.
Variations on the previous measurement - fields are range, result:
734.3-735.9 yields 12.8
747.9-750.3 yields 12.75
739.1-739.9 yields 13.13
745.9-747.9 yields 12.59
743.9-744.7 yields 12.95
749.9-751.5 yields 13.11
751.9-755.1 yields 13.52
